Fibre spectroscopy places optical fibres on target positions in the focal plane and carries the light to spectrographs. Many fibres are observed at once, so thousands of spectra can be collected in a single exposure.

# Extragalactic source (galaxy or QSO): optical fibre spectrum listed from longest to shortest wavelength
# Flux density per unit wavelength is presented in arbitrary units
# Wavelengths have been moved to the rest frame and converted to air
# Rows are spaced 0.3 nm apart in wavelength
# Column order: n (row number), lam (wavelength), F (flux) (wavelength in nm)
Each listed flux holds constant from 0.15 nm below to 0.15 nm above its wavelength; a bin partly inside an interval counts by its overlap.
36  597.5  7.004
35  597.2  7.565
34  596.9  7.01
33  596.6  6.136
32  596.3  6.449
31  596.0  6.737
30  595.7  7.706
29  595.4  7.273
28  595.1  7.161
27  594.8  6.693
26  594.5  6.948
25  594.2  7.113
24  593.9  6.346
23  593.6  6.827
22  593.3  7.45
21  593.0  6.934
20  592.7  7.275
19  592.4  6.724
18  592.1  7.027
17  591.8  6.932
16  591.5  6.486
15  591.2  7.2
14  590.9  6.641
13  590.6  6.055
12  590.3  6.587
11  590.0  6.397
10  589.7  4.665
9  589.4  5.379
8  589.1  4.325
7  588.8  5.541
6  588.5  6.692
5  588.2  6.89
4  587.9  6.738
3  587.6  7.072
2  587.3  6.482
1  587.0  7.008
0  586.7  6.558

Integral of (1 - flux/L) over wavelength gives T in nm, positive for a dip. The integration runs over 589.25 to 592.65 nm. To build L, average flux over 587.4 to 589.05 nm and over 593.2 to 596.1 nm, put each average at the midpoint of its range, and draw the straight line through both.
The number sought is 0.15 nm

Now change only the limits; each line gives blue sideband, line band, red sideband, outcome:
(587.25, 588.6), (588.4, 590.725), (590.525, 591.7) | 0.359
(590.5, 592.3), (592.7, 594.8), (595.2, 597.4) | -0.026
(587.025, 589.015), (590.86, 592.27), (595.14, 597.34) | -0.031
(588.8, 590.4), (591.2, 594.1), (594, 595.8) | -0.235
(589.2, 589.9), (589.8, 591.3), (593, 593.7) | -0.235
